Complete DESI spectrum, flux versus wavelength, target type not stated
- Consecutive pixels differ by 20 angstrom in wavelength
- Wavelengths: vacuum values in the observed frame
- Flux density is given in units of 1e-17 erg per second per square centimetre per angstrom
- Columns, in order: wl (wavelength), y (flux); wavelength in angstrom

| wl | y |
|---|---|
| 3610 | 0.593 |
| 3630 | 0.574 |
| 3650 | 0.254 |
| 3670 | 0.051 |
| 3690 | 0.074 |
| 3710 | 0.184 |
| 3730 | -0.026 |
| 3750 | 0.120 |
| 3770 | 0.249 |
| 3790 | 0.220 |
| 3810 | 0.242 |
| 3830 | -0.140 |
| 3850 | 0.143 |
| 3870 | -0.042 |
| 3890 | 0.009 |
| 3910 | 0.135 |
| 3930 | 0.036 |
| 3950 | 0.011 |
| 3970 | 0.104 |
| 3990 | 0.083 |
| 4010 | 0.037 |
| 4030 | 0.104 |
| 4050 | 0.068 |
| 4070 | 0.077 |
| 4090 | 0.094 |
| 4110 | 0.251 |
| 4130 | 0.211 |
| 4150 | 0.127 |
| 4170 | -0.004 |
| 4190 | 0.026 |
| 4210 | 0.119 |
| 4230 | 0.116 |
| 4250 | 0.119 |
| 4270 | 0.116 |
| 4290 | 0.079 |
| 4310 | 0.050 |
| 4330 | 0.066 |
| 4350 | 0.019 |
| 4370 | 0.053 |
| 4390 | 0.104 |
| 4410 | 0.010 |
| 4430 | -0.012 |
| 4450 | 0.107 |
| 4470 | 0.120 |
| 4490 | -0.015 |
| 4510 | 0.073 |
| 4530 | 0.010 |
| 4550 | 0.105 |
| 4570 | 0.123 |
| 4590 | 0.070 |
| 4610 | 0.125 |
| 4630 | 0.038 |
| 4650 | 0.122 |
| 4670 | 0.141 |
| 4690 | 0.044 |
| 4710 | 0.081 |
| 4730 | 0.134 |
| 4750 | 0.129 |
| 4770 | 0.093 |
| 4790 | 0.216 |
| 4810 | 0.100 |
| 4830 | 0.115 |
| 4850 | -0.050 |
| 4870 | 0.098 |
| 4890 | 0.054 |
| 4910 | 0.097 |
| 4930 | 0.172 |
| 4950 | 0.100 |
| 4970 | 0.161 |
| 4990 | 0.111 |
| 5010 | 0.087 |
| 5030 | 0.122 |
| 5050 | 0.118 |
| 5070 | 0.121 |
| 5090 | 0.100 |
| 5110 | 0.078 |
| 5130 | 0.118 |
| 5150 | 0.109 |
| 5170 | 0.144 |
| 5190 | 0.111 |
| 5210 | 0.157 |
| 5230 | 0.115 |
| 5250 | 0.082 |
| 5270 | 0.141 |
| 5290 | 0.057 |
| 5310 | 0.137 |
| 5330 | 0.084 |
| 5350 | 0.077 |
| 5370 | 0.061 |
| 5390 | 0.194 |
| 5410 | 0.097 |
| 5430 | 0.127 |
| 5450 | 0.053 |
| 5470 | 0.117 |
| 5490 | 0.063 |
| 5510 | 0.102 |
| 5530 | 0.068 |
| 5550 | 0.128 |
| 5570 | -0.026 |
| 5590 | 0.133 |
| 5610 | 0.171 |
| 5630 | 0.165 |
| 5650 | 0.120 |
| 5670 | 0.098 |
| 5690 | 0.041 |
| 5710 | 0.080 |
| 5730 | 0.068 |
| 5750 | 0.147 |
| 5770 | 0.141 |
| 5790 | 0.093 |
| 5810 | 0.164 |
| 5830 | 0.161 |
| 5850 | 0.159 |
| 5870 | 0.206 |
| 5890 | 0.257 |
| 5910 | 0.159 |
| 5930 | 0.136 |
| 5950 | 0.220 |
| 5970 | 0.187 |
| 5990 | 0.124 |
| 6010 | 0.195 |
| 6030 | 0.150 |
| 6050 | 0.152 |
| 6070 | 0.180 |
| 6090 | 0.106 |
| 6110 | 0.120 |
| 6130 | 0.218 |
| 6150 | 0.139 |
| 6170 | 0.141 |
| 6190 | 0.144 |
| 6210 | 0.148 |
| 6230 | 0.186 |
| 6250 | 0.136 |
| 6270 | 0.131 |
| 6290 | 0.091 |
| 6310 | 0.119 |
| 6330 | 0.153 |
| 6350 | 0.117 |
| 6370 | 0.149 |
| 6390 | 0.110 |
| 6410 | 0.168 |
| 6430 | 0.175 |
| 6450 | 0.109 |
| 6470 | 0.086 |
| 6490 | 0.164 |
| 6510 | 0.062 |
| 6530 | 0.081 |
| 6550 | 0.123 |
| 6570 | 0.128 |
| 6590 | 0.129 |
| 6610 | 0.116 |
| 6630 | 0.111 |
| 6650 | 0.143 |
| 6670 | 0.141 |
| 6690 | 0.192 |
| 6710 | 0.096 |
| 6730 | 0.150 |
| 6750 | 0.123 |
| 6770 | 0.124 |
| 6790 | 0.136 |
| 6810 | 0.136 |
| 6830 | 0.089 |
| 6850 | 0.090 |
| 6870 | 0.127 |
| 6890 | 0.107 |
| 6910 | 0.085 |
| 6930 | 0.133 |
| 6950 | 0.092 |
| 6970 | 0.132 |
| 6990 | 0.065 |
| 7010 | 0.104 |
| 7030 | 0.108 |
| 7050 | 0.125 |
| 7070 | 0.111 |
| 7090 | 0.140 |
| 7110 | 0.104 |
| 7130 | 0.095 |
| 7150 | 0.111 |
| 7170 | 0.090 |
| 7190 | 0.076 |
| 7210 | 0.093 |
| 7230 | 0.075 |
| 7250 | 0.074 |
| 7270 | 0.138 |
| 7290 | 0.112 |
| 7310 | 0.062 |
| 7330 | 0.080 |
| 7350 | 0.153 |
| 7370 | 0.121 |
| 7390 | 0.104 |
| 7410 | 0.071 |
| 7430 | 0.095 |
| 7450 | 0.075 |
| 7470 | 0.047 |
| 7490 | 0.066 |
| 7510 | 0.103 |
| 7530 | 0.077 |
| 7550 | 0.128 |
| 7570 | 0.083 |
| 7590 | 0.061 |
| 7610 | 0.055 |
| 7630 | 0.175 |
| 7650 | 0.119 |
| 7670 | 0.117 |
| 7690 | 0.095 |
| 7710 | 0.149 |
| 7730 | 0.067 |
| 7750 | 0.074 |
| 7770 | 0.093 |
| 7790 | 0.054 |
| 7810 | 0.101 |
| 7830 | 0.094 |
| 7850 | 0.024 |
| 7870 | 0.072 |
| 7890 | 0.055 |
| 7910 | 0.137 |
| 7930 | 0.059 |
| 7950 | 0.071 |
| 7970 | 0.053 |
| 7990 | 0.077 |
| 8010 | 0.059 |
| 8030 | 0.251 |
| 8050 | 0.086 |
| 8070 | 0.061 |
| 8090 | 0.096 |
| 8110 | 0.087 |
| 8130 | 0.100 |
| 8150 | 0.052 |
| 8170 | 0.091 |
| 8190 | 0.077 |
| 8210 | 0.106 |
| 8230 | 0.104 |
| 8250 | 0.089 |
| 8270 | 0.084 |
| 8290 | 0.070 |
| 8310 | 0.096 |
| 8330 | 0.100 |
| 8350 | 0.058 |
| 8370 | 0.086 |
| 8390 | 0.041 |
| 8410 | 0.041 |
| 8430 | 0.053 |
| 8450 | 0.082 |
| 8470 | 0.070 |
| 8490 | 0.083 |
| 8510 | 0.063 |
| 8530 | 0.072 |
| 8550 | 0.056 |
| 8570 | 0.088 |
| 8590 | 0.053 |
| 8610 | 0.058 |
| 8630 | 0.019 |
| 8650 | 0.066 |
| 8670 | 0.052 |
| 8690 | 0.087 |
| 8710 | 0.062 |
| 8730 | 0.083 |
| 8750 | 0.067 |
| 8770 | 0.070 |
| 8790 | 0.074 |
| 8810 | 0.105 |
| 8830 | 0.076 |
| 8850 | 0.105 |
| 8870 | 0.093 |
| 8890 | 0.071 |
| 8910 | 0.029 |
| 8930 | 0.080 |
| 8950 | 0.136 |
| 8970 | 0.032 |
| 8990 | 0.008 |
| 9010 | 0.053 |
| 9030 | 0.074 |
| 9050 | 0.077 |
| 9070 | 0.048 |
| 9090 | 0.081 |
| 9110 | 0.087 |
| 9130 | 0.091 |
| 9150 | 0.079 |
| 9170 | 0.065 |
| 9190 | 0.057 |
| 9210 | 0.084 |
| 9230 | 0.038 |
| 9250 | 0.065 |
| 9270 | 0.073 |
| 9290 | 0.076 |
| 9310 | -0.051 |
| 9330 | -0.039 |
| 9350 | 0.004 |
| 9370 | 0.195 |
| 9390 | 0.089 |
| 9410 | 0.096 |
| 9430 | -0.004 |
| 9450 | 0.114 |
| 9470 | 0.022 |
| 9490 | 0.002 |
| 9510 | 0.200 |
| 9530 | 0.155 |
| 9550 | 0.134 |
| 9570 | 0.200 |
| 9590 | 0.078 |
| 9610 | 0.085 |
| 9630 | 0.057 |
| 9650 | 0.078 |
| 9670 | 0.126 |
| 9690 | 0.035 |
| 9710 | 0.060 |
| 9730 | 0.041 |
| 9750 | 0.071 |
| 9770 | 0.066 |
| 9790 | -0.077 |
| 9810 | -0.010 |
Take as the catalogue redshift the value 0.22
